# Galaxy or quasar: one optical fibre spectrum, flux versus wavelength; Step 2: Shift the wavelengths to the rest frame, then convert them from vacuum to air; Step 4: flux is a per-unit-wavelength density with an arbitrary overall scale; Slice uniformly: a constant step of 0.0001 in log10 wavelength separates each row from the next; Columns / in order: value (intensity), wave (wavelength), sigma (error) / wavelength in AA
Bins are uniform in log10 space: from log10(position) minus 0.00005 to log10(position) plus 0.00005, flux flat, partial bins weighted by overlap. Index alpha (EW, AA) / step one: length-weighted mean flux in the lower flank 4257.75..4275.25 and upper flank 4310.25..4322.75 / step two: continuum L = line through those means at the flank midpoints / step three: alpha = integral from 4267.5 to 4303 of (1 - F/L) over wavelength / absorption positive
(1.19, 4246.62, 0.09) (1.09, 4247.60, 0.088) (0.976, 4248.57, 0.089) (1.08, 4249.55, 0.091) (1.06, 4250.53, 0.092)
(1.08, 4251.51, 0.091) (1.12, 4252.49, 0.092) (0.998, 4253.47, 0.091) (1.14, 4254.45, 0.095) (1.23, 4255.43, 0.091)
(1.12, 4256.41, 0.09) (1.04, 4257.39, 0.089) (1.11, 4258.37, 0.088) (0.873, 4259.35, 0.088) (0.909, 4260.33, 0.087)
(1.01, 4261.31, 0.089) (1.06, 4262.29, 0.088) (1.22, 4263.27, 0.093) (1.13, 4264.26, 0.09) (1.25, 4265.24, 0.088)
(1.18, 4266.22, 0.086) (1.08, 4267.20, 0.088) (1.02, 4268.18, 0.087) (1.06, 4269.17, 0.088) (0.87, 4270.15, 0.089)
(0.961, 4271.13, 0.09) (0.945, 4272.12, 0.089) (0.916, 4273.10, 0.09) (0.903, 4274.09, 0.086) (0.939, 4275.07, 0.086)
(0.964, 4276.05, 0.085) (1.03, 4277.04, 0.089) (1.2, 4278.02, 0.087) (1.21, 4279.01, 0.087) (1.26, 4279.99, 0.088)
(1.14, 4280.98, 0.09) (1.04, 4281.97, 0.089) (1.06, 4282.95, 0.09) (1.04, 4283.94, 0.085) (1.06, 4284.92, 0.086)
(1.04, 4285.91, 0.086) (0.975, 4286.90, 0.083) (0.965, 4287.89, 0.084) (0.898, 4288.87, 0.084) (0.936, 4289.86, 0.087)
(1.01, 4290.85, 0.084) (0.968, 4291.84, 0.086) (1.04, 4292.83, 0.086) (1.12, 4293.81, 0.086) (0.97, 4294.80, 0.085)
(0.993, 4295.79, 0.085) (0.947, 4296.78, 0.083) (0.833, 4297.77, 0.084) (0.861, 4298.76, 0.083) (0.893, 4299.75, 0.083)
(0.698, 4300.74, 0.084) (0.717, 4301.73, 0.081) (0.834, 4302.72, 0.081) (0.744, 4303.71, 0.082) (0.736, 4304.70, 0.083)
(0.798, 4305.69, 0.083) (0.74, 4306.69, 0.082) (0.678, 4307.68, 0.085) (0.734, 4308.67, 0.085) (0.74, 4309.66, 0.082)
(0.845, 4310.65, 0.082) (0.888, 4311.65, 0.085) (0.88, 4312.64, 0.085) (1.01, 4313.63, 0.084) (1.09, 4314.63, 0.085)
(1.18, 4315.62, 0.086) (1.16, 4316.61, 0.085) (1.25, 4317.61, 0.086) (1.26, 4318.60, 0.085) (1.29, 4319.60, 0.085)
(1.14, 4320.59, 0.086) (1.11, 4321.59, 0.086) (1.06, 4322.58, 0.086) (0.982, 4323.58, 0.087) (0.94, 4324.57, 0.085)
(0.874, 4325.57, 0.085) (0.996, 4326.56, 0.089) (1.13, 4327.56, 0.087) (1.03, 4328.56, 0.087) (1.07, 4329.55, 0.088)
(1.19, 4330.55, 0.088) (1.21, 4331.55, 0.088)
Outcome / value 2.3 AA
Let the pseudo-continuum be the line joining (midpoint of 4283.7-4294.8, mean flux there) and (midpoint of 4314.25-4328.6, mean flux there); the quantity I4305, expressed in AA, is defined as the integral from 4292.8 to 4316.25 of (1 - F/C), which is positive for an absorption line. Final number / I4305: 4.0 AA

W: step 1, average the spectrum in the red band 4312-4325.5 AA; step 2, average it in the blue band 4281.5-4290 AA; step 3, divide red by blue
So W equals 1.09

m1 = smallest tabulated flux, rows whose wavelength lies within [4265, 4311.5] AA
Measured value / 0.678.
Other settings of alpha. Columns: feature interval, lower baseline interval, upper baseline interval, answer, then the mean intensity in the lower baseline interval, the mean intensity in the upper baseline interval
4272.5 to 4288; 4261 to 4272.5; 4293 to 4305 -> -1.0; 1.07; 0.87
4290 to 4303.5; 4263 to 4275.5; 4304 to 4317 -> 0.3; 1.03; 0.879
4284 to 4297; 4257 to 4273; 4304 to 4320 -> -0.1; 1.04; 0.95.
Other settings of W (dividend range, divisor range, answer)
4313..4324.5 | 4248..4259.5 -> 1.05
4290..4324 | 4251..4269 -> 0.87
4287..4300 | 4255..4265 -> 0.89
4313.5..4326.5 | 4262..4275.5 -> 1.06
